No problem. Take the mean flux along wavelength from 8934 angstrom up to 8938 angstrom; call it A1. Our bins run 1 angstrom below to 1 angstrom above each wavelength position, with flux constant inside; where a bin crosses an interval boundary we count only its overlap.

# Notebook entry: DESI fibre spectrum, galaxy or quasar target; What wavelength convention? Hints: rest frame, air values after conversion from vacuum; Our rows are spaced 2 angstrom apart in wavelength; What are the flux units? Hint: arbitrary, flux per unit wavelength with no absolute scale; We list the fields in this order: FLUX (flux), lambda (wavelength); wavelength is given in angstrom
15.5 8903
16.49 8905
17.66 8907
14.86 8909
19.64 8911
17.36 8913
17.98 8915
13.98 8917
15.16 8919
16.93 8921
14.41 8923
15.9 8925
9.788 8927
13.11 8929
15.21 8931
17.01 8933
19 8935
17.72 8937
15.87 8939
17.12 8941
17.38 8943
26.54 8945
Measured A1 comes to 18.4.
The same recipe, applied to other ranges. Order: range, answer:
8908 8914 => 17.3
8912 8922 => 16.3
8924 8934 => 14.2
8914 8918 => 16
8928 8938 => 16.4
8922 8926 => 15.2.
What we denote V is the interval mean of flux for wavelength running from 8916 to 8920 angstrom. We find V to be 14.6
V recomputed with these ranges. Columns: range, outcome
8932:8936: 18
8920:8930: 14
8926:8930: 11.4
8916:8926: 15.3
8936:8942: 16.9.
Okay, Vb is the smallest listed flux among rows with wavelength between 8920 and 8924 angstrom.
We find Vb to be 14.41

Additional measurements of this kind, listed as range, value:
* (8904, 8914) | 14.86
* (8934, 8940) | 15.87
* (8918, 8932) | 9.788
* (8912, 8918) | 13.98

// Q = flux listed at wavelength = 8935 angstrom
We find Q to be 19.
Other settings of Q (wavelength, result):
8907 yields 17.66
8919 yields 15.16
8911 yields 19.64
